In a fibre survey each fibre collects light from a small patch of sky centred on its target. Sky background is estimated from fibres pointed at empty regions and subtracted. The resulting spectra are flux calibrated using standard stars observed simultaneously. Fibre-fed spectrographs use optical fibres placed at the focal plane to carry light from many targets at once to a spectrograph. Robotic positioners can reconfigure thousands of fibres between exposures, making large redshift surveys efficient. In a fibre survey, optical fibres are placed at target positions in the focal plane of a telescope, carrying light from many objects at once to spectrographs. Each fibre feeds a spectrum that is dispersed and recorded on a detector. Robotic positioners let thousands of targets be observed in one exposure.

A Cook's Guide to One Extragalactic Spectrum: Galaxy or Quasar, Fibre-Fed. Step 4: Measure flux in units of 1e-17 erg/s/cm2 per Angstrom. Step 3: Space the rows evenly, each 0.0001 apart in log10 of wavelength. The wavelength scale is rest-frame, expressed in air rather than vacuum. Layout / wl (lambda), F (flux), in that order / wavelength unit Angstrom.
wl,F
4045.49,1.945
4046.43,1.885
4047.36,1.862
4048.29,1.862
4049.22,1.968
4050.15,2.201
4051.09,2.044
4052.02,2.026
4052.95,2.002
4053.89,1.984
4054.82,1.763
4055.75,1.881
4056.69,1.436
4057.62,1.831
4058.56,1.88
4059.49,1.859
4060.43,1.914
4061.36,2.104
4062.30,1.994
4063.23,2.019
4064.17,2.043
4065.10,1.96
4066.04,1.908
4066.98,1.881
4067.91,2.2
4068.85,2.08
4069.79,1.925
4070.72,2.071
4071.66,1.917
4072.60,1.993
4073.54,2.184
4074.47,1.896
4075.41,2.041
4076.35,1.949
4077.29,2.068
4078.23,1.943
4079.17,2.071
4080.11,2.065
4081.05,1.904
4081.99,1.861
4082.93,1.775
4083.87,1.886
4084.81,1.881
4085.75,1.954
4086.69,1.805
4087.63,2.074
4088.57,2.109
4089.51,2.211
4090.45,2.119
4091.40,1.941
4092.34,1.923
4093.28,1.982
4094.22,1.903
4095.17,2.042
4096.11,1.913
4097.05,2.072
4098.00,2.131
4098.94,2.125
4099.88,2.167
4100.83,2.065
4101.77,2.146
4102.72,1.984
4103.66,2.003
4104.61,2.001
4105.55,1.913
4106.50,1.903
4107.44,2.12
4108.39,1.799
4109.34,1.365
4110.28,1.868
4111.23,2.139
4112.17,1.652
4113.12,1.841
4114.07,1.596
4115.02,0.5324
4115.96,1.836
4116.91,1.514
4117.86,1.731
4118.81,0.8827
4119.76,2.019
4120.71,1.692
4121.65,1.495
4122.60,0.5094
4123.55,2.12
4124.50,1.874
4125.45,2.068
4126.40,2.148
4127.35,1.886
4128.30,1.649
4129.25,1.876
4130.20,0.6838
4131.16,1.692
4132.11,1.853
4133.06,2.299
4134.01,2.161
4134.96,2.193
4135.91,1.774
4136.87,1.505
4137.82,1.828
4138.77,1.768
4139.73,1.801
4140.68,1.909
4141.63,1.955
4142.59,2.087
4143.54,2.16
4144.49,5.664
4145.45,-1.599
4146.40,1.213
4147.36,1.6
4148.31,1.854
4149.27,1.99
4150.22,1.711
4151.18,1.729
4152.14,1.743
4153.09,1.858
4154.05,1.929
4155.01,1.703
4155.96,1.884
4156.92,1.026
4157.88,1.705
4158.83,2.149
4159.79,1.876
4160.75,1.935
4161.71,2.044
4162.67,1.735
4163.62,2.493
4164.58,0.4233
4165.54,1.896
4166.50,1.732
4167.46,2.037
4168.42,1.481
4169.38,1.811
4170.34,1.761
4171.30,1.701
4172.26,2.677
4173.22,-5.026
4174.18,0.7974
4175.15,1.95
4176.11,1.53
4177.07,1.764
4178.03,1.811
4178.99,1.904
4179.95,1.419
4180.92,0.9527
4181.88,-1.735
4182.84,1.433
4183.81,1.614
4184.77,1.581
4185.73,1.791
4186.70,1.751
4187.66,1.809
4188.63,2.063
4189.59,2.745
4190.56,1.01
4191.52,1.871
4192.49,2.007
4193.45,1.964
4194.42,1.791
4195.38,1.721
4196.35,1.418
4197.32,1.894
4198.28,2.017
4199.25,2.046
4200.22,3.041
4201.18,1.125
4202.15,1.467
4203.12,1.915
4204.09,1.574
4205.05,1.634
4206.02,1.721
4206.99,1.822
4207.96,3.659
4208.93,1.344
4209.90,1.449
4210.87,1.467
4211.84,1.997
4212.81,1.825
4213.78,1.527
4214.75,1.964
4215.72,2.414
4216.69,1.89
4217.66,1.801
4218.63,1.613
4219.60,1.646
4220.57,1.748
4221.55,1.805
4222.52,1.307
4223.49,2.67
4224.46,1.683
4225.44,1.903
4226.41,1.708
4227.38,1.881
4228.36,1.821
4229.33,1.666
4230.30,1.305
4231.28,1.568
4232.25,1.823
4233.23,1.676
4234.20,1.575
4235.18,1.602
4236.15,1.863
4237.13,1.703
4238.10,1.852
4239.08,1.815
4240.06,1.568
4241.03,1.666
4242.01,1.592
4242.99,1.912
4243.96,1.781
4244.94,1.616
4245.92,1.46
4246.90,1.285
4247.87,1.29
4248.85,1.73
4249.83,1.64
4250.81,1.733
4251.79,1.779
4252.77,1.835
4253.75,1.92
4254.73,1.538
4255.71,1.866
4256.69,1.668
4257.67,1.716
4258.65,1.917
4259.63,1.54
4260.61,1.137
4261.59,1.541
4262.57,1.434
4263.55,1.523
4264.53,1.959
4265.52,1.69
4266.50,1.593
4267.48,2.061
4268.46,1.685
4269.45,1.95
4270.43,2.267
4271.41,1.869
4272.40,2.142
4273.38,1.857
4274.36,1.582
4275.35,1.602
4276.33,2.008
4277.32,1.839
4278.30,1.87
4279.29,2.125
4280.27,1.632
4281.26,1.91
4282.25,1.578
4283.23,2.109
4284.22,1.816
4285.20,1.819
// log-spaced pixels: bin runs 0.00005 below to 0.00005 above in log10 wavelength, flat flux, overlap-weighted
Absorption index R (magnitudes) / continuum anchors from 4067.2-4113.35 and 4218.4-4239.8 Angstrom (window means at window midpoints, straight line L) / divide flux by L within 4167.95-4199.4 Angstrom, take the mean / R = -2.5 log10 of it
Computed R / 0.26 mag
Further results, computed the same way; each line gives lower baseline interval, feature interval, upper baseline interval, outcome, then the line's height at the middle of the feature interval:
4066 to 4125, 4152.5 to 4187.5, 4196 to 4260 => 0.258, 1.81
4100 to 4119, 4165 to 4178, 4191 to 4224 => 0.405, 1.82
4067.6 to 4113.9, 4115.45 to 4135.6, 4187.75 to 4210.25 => 0.133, 1.95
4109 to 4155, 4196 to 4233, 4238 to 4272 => -0.066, 1.71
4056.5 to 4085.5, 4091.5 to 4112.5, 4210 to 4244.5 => -0.027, 1.92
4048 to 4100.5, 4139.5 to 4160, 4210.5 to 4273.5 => 0.032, 1.87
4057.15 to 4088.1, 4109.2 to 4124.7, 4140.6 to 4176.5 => 0.138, 1.78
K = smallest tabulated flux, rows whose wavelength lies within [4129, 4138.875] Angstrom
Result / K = 0.6838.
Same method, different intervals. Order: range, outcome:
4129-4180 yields -5.026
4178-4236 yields -1.735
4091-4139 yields 0.5094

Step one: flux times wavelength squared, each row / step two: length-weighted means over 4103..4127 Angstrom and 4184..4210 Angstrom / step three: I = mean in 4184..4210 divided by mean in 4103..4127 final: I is 1.1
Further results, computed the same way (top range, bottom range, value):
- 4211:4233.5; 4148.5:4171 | 1.04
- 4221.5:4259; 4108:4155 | 1.03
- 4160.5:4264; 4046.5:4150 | 0.93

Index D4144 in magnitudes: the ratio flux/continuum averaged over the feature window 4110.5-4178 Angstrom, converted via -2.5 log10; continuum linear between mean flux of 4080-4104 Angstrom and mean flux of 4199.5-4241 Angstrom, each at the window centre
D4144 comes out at 0.16 mag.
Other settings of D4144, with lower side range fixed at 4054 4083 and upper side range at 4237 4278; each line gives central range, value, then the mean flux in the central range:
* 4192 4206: -0.02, 1.83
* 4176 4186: 0.40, 1.26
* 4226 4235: 0.05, 1.67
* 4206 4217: -0.09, 1.93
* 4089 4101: -0.07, 2.04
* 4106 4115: 0.09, 1.74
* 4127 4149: 0.03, 1.82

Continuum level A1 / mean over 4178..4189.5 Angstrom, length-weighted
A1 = 1.4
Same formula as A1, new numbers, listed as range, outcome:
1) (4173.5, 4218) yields 1.68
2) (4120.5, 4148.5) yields 1.79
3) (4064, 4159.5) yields 1.86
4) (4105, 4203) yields 1.66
